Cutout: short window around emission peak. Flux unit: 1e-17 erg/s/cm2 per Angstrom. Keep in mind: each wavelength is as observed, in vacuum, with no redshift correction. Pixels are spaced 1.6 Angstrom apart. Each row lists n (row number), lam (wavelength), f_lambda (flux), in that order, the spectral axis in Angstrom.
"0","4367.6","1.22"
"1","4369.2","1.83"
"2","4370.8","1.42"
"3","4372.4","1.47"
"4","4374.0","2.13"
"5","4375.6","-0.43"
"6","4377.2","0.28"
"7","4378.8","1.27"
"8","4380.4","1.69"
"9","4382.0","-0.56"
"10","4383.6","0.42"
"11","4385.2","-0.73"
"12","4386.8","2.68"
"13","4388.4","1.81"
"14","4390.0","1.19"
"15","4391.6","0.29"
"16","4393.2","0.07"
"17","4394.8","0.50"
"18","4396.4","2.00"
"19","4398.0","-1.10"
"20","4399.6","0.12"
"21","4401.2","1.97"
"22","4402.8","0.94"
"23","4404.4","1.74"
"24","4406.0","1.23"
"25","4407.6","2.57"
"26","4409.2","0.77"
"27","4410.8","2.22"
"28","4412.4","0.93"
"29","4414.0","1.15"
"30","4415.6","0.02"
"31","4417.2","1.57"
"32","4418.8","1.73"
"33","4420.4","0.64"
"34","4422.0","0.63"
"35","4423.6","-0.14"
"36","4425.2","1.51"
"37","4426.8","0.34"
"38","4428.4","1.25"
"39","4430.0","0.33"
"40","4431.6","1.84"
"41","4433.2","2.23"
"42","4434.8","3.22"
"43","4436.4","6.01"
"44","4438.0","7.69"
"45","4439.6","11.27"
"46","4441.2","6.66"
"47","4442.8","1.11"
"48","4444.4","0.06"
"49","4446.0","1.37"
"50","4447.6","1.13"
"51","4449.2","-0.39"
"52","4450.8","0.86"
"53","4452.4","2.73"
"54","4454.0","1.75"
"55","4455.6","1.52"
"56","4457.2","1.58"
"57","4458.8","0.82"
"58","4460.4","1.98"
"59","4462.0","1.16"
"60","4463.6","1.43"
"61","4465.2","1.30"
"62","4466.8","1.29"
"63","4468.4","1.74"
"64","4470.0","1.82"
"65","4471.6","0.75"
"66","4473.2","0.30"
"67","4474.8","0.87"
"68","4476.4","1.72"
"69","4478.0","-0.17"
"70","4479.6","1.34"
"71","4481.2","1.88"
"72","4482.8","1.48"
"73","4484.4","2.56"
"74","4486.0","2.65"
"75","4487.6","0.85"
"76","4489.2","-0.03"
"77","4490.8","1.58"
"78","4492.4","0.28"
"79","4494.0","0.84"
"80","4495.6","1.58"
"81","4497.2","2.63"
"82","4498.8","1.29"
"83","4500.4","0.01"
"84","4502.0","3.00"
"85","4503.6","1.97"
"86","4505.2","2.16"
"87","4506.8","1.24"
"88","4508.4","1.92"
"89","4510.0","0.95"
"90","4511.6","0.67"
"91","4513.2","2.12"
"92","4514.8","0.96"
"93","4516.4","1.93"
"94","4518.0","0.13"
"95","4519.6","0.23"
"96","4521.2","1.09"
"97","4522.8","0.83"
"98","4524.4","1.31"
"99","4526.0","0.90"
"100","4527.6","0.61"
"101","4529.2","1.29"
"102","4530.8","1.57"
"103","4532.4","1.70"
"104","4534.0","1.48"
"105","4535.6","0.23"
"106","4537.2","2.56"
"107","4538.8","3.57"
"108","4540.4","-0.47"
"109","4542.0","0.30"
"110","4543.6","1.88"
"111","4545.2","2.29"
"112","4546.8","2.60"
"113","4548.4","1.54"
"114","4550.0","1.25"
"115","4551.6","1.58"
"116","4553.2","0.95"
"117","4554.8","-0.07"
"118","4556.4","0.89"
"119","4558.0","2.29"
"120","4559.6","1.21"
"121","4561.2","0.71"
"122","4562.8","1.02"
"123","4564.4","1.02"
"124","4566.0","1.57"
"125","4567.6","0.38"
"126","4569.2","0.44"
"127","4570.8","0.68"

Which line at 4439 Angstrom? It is [O II] 3727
